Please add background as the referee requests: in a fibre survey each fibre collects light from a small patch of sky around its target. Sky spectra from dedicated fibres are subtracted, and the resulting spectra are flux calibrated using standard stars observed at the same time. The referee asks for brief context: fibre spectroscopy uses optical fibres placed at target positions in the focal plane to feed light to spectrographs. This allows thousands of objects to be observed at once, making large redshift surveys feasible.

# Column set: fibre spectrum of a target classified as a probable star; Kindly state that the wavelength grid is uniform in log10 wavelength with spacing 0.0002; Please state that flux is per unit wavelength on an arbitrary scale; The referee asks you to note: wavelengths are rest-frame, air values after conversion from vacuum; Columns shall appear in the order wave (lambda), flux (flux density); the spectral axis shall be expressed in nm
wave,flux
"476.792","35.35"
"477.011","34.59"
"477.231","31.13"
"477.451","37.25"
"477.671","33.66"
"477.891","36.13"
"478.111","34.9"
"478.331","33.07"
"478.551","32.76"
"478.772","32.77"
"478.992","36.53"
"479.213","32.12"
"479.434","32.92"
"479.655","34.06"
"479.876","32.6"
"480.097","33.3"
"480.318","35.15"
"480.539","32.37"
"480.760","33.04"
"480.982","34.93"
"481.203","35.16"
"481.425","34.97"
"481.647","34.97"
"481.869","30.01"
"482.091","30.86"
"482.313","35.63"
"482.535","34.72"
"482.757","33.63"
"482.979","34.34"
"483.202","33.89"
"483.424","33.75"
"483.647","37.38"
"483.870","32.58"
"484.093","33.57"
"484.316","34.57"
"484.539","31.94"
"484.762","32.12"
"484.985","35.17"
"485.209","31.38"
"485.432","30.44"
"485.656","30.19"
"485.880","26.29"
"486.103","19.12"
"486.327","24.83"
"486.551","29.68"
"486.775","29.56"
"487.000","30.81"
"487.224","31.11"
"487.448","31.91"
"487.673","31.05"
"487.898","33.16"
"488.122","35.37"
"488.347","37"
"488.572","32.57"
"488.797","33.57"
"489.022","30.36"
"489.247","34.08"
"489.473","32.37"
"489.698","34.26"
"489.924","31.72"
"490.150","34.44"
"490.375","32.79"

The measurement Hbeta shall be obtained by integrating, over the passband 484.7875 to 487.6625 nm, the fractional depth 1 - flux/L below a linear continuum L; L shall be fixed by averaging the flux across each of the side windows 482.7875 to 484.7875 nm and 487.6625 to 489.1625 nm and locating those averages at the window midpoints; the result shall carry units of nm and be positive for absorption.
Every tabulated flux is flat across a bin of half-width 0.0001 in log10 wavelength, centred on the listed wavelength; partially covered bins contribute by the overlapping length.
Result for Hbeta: 0.37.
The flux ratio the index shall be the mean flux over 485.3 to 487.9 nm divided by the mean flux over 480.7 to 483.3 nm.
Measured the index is 0.85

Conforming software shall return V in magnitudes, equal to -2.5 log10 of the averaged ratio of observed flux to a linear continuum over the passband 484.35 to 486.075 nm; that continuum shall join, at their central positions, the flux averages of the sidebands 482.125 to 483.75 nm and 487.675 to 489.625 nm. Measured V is 0.12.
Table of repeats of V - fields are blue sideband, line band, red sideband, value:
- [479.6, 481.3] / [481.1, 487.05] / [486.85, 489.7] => 0.05 mag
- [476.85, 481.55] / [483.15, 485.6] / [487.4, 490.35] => 0.01 mag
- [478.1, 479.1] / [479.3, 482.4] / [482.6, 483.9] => 0.02 mag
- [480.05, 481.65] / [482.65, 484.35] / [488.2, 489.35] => -0.01 mag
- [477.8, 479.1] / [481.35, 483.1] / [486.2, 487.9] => -0.04 mag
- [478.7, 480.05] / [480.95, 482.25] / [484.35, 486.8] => -0.05 mag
